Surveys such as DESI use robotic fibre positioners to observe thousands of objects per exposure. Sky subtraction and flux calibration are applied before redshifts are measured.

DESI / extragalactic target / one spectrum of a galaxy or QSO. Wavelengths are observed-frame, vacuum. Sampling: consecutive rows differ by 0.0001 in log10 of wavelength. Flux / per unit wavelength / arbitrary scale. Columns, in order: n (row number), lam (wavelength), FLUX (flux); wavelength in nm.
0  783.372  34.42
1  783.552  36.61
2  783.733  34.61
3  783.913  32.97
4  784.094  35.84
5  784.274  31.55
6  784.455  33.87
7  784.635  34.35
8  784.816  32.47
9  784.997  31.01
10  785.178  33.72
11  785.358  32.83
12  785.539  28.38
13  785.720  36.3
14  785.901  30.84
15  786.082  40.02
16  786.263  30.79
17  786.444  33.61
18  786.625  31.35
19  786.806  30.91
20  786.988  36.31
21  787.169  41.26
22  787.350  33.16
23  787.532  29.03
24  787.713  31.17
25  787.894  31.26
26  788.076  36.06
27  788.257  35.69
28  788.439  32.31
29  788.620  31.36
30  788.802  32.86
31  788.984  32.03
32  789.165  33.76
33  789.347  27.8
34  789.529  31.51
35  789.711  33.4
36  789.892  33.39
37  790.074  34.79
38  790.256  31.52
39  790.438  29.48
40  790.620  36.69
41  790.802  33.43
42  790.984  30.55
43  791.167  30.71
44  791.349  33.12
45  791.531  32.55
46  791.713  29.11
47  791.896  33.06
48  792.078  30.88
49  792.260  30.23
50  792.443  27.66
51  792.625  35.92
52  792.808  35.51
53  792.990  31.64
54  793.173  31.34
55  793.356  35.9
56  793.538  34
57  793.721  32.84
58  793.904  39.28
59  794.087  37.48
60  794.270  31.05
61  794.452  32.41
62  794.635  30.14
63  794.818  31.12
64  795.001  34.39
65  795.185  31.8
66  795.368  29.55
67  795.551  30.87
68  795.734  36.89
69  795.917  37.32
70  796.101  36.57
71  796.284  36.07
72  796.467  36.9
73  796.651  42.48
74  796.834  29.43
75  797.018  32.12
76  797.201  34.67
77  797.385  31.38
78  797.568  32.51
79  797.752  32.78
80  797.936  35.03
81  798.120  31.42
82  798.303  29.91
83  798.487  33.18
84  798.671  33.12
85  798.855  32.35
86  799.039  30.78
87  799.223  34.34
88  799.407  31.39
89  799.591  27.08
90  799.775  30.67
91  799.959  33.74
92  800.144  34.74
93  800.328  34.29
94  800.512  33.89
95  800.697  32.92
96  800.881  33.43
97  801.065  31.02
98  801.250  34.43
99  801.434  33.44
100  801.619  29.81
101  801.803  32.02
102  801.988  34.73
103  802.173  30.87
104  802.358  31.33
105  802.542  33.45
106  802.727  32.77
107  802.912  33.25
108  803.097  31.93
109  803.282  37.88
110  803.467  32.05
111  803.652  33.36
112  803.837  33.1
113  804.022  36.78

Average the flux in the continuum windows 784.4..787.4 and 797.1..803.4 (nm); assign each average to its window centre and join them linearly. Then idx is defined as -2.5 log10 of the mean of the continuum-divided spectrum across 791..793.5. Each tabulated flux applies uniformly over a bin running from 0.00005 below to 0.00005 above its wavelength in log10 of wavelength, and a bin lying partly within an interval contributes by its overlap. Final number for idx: 0.036 mag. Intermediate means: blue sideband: 33.6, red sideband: 32.7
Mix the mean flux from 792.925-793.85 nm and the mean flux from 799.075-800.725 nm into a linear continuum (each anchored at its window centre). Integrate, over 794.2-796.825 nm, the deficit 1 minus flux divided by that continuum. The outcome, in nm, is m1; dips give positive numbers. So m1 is -0.07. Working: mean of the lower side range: 33.4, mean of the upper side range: 32.5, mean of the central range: 34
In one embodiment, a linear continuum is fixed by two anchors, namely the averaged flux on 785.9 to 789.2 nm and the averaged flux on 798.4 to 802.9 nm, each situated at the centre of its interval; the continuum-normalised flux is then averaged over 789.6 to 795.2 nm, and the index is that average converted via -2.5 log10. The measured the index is 0.01 mag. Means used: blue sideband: 33.4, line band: 32.8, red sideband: 32.5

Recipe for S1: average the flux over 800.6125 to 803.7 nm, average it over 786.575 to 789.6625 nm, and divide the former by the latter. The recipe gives 1.00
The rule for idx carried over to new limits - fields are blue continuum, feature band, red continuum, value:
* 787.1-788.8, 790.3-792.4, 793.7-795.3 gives 0.055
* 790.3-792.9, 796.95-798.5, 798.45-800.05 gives -0.023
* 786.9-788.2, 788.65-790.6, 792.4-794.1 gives 0.063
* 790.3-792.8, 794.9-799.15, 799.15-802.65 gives -0.042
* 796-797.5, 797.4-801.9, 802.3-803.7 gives 0.057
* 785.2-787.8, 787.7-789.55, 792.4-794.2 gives 0.039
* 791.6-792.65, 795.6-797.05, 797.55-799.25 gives -0.129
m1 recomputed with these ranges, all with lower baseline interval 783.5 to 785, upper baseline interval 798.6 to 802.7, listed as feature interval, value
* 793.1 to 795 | -0.036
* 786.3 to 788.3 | 0.002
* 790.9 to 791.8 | 0.054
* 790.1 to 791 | 0.016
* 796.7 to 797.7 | 0.007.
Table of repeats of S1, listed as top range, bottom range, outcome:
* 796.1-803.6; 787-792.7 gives 1.02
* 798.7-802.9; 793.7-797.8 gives 0.96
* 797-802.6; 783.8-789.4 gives 0.98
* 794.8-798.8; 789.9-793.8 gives 1.04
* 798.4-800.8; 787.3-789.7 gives 1.01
